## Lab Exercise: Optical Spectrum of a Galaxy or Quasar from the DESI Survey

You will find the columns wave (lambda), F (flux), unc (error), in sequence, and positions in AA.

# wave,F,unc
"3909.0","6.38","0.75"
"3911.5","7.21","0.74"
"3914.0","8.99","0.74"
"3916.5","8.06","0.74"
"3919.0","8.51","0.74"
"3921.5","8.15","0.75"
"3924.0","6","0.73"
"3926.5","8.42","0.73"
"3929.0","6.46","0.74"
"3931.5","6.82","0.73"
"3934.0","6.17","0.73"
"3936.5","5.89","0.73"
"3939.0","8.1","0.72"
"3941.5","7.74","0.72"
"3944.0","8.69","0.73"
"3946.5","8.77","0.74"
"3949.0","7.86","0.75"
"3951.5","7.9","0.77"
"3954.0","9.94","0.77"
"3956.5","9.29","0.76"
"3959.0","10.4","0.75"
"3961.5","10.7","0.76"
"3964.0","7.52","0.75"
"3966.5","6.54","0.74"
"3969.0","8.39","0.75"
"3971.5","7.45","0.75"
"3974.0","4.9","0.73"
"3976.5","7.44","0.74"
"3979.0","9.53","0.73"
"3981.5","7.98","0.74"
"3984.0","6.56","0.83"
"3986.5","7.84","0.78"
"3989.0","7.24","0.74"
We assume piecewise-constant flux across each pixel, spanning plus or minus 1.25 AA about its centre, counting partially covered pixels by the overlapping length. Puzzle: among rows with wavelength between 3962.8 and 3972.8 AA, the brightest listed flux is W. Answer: 8.39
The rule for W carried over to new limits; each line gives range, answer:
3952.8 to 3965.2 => 10.7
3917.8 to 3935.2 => 8.51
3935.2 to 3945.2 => 8.69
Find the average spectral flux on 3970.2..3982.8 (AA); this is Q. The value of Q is 7.46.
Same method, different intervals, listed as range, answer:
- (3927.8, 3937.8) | 6.34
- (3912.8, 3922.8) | 8.41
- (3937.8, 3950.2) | 8.23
